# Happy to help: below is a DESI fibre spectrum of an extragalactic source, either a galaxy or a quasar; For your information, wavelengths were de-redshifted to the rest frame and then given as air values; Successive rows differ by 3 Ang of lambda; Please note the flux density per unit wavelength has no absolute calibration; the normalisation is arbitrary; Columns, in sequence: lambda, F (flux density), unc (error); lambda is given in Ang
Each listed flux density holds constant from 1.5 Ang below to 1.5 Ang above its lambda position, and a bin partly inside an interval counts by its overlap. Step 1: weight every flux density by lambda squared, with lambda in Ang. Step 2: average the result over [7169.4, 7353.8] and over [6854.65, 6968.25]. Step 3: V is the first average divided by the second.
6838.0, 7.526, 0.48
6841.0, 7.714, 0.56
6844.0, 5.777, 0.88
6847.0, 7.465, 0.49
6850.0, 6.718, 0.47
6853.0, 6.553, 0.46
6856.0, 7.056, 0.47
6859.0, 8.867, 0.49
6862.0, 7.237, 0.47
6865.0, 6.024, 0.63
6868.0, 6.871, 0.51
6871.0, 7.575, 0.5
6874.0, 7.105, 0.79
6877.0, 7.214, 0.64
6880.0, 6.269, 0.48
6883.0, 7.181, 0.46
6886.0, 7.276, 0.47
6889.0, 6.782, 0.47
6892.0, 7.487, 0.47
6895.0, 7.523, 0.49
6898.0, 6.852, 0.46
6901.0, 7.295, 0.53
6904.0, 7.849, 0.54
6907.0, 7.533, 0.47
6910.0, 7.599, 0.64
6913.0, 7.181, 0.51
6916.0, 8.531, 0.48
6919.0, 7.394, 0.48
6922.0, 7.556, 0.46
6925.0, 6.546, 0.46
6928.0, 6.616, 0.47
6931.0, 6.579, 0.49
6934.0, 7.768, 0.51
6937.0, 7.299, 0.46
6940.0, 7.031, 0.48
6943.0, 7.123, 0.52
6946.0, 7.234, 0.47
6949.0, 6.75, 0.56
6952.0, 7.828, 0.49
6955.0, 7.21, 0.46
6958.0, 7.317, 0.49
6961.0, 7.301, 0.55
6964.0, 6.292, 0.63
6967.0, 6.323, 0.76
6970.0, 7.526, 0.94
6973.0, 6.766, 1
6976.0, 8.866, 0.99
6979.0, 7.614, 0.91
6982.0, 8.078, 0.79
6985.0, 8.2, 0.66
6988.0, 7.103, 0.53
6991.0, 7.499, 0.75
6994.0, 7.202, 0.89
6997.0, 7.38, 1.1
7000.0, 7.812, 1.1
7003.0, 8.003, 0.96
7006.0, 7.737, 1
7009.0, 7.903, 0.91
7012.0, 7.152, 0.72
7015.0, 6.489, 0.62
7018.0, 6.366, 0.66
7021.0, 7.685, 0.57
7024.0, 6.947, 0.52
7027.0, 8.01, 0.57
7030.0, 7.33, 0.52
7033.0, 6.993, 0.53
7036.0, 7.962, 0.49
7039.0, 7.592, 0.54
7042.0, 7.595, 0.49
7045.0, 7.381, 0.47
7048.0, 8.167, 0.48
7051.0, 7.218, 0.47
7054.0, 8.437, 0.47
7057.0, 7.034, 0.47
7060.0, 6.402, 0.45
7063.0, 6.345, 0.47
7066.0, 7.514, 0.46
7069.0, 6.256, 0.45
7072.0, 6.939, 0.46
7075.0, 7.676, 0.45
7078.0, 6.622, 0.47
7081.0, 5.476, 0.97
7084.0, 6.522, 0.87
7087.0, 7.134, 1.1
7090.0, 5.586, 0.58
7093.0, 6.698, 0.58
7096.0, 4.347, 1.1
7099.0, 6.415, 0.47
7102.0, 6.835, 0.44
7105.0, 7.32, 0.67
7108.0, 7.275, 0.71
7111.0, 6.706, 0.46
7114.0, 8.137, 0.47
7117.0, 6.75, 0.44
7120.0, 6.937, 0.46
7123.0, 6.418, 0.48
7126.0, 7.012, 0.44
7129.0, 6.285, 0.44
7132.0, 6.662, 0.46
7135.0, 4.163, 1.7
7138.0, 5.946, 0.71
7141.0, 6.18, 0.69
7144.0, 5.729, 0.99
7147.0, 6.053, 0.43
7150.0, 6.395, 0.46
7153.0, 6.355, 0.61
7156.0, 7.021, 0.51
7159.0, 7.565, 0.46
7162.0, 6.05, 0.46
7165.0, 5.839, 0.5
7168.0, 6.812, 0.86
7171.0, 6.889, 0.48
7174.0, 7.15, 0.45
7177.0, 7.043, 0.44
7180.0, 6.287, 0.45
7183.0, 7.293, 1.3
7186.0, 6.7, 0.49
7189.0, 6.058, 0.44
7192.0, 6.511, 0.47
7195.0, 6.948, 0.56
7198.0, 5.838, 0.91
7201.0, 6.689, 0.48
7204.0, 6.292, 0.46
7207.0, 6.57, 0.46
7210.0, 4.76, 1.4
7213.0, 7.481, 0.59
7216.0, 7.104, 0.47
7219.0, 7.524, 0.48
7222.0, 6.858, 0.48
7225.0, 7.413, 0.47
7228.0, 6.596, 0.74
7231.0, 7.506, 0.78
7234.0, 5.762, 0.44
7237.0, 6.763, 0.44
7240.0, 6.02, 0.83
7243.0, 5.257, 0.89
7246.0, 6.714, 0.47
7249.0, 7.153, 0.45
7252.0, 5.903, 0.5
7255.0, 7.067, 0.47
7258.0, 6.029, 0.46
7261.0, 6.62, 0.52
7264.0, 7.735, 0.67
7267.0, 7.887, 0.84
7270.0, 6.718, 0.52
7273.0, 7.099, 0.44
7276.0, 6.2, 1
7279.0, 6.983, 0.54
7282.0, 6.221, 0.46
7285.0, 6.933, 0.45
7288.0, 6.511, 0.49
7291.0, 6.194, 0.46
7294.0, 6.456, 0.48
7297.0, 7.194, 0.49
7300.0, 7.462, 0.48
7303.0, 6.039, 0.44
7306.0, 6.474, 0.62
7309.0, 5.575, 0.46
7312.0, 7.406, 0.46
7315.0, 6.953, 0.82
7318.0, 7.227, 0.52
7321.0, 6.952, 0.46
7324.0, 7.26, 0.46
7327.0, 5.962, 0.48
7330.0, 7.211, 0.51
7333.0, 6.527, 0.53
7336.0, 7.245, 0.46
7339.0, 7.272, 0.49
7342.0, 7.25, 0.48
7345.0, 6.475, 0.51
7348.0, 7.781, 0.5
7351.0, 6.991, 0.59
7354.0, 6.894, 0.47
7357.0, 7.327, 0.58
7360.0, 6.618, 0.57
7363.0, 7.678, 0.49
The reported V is 1.03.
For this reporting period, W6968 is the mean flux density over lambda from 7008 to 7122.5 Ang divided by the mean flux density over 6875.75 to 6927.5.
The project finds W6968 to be 0.96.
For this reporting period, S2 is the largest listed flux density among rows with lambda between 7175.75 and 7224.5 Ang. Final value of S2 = 7.524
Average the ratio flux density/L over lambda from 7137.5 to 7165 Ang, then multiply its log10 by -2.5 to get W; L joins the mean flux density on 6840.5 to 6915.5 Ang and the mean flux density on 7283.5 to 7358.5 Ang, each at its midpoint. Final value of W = 0.10 mag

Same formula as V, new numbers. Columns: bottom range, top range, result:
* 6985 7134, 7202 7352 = 1.02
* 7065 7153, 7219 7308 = 1.08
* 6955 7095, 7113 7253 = 0.95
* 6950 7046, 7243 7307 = 0.98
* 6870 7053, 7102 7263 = 0.95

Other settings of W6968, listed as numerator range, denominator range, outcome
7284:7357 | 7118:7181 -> 1.07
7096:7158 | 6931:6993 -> 0.88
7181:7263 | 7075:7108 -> 1.03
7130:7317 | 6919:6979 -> 0.92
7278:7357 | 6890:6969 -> 0.95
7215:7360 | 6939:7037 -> 0.92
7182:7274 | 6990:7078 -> 0.91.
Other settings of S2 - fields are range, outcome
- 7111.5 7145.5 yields 8.137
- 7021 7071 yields 8.437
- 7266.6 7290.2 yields 7.887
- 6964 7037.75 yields 8.866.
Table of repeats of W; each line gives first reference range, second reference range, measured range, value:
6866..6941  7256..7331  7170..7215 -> 0.05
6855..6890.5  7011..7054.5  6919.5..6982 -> 0.01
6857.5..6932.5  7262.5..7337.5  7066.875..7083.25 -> 0.07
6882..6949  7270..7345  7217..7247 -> 0.04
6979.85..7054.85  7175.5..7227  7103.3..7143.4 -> 0.07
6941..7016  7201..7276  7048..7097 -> 0.07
